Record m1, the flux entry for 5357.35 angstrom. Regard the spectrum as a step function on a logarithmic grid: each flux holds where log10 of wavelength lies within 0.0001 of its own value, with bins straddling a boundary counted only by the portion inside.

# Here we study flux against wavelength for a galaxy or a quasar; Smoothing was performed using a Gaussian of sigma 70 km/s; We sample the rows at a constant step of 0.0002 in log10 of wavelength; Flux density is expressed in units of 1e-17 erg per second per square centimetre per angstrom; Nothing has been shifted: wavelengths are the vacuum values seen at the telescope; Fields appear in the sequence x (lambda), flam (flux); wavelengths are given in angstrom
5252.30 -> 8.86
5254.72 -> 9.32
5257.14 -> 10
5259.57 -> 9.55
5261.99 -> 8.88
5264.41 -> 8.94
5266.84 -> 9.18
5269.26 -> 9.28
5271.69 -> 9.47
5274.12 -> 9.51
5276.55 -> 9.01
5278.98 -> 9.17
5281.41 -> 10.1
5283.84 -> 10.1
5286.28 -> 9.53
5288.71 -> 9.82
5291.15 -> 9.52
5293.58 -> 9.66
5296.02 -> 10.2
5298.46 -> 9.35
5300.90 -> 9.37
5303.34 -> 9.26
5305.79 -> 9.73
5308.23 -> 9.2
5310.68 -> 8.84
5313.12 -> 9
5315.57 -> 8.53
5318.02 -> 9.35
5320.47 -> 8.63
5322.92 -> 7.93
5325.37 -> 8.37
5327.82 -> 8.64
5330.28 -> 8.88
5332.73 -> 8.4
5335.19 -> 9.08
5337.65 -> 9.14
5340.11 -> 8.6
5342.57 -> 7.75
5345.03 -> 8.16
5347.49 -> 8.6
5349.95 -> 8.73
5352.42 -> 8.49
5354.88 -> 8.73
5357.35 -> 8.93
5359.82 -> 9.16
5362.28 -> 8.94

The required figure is 8.93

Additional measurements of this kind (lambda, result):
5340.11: 8.6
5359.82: 9.16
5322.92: 7.93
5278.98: 9.17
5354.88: 8.73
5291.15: 9.52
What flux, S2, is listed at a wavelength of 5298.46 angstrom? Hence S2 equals 9.35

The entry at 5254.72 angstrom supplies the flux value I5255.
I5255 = 9.32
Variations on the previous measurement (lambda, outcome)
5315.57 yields 8.53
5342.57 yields 7.75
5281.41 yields 10.1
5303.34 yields 9.26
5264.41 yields 8.94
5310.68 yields 8.84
